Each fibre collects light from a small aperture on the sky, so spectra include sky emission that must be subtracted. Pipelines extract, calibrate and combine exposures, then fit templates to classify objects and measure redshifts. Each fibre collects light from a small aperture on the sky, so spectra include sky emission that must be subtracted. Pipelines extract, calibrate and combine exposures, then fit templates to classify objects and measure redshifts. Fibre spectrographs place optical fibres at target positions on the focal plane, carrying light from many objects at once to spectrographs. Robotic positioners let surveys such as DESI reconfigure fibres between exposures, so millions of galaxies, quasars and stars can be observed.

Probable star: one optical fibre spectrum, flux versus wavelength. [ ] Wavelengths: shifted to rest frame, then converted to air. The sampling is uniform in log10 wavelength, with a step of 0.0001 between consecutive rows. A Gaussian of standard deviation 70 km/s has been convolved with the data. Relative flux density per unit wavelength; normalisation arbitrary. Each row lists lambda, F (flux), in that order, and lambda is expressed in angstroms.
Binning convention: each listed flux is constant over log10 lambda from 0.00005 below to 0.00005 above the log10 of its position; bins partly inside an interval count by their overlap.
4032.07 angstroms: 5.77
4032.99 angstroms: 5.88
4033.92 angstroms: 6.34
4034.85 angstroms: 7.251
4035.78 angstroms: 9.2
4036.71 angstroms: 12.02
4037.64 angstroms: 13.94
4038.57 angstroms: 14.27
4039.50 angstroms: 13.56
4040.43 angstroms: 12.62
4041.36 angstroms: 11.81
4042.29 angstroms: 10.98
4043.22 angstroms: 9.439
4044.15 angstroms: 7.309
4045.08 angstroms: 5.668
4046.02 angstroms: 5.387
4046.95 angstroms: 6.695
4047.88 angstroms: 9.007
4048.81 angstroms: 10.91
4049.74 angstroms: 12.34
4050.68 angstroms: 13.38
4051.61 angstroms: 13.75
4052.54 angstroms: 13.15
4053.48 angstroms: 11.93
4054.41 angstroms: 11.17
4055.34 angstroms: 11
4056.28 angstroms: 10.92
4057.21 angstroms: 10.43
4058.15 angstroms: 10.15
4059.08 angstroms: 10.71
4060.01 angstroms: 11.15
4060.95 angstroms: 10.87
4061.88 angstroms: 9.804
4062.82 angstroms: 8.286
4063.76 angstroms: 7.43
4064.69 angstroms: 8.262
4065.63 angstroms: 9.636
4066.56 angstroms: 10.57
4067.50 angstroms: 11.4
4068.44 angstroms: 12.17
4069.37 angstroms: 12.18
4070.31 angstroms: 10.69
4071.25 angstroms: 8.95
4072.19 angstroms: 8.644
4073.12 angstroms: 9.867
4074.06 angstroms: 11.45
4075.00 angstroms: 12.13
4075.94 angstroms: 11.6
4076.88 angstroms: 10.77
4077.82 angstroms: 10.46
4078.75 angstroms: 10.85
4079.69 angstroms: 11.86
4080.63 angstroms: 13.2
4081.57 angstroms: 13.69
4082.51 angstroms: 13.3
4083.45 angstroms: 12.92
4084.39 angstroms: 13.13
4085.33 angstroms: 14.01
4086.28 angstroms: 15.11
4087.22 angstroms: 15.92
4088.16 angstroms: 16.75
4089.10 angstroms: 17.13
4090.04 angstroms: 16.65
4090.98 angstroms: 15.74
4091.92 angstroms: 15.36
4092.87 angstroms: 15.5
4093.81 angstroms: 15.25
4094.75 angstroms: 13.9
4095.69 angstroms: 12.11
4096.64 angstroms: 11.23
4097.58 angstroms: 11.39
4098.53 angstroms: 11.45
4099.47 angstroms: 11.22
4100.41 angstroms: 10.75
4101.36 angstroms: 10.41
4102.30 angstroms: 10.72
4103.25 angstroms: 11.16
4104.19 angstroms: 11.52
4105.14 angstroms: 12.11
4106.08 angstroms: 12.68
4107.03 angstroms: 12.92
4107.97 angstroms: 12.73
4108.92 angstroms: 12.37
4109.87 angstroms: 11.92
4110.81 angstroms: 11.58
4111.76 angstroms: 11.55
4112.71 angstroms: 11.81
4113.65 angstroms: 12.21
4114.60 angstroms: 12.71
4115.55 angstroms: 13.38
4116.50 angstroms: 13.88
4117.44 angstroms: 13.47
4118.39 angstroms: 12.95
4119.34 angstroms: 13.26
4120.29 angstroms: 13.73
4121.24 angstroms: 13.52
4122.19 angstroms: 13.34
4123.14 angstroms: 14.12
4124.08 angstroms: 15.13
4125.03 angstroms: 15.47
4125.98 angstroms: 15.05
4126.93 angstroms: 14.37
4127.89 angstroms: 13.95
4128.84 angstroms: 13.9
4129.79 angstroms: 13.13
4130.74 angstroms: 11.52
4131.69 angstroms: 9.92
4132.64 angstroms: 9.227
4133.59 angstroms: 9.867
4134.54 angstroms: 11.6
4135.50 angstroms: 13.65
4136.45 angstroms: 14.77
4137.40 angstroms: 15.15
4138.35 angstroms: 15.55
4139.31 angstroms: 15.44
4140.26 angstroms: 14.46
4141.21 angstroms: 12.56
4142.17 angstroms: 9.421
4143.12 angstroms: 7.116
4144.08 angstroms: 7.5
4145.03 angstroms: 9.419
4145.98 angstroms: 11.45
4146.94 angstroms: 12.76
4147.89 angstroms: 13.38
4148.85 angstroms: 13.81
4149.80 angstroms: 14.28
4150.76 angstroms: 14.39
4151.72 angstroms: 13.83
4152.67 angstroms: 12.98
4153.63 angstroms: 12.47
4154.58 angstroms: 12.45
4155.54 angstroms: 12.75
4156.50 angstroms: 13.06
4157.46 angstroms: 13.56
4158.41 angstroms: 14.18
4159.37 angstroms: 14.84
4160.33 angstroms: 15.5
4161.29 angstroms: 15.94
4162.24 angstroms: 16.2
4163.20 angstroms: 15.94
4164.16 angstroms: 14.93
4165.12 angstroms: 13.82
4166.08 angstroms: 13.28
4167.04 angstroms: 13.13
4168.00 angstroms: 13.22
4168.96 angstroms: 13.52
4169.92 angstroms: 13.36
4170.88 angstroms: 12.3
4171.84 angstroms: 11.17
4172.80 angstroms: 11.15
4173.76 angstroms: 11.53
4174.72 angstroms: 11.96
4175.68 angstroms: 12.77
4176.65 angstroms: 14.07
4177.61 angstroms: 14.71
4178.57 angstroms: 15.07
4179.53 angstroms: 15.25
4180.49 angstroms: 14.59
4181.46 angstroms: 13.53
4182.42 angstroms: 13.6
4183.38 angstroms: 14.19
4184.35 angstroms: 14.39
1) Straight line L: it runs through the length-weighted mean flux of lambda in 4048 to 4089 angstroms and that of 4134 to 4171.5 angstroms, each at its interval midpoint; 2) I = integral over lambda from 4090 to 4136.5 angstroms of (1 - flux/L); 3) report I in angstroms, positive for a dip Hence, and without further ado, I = -1.2 angstroms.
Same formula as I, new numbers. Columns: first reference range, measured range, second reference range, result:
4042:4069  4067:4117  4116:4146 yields -5.0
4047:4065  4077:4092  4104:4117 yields -3.1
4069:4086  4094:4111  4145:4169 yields 0.7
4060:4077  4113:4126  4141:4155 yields -2.7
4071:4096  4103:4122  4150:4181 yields 1.1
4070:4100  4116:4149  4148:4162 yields 1.9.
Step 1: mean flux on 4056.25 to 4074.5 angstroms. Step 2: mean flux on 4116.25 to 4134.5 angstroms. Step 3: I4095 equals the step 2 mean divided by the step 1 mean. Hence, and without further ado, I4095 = 1.3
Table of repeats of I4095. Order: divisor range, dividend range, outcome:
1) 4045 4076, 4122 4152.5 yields 1.23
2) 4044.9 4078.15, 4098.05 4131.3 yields 1.23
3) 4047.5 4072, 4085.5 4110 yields 1.23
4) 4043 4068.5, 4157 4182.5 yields 1.37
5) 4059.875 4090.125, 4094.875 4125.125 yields 1.06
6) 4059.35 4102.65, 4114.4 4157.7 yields 1.07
